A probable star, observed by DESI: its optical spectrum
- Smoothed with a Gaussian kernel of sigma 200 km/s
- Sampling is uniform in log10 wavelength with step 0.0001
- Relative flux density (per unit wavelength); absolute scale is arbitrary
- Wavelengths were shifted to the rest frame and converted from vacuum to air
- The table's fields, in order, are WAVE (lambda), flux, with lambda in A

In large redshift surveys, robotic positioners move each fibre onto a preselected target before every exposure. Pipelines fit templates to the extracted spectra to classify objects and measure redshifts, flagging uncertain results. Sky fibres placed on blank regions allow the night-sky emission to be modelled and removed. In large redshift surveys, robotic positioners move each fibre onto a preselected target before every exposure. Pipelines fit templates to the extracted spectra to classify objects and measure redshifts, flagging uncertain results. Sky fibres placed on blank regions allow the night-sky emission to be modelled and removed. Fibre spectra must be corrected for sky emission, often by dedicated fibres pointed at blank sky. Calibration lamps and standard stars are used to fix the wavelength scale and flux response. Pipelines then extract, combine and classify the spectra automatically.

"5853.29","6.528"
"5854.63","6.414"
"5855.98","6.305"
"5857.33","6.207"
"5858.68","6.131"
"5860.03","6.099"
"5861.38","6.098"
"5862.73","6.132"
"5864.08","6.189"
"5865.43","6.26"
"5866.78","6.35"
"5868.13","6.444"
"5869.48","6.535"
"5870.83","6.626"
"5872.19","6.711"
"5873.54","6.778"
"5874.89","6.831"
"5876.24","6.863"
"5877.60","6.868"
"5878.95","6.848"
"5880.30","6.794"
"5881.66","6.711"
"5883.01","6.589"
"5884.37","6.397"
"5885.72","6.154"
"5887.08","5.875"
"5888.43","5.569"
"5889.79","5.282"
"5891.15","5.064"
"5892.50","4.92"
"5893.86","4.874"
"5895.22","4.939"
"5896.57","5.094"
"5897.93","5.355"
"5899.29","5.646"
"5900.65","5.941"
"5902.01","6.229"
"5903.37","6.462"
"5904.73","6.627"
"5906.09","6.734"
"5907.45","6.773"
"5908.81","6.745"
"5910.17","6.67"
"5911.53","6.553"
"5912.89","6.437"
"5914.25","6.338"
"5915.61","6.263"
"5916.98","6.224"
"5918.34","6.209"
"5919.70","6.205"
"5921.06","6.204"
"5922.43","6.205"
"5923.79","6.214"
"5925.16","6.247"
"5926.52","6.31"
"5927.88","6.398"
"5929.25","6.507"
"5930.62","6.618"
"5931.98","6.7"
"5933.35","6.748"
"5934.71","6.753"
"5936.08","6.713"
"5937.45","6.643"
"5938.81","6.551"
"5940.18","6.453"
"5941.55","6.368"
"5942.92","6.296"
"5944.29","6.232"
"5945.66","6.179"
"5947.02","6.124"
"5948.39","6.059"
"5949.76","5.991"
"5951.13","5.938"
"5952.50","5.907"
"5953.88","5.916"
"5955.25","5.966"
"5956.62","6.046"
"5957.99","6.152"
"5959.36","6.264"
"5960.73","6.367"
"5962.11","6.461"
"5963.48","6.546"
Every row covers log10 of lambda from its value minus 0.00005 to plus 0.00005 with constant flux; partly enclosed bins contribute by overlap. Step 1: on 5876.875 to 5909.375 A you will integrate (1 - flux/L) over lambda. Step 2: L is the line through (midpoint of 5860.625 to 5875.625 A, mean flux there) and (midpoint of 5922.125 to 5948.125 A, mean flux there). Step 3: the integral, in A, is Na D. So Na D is 2.1 A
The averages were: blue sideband 6.45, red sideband 6.43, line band 6.02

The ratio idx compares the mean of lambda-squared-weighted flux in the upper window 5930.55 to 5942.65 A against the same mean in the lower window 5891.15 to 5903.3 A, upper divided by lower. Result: 1.24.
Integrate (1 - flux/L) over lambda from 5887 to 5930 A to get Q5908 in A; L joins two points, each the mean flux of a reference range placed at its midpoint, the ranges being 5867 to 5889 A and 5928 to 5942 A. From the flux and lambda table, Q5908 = 3.5 A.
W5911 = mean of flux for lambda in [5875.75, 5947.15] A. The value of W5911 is 6.24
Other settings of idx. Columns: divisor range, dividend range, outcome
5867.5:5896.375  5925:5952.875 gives 1.06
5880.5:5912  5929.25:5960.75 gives 1.07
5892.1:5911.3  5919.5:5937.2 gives 1.09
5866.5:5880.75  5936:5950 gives 0.97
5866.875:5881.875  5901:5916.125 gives 0.98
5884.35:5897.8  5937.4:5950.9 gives 1.19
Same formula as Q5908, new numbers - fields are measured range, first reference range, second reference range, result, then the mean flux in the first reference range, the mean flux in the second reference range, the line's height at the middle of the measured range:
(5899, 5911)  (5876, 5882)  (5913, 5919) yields 0.0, 6.81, 6.27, 6.43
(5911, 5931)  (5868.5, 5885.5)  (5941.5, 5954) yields 0.0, 6.69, 6.09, 6.32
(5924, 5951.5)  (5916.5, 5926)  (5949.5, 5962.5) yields -1.0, 6.22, 6.09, 6.16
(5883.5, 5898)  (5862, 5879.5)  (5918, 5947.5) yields 2.4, 6.57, 6.41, 6.52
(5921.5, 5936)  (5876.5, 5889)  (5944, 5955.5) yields -0.7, 6.44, 6.03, 6.16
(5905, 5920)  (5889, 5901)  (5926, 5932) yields -1.6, 5.22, 6.49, 5.87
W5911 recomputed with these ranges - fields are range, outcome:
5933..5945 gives 6.52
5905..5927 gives 6.4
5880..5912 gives 5.99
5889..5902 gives 5.29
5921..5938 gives 6.49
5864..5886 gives 6.6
